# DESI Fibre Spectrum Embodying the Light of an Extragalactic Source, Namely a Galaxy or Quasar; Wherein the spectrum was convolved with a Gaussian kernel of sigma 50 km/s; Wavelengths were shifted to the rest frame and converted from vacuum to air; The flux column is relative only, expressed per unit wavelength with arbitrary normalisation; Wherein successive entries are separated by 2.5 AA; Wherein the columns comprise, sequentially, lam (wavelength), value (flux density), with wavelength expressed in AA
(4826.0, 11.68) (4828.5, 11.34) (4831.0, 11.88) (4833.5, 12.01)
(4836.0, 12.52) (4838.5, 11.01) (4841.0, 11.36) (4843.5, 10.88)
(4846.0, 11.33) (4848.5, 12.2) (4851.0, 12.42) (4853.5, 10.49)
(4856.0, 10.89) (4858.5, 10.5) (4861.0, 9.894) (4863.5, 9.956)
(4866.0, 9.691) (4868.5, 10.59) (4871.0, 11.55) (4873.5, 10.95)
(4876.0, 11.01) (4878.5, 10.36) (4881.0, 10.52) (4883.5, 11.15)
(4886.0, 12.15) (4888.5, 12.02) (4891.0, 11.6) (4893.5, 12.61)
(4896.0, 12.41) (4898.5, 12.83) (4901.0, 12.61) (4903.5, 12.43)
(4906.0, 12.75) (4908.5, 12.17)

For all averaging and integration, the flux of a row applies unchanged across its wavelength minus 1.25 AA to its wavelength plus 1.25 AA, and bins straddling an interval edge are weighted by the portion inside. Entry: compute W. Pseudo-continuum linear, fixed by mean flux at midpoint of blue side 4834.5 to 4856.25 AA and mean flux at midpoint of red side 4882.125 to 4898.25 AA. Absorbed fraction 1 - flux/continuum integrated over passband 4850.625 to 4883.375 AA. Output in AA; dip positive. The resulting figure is 3.1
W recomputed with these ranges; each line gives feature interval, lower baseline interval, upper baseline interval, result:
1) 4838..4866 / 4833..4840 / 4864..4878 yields 0.9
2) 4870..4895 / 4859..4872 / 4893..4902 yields 0.3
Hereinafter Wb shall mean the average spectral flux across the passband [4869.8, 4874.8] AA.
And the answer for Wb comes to 11.2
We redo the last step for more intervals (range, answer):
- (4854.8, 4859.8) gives 10.7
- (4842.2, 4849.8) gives 11.5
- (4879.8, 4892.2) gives 11.5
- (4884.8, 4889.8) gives 12.1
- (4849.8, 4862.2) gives 10.8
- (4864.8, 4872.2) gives 10.6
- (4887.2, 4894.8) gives 12.1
